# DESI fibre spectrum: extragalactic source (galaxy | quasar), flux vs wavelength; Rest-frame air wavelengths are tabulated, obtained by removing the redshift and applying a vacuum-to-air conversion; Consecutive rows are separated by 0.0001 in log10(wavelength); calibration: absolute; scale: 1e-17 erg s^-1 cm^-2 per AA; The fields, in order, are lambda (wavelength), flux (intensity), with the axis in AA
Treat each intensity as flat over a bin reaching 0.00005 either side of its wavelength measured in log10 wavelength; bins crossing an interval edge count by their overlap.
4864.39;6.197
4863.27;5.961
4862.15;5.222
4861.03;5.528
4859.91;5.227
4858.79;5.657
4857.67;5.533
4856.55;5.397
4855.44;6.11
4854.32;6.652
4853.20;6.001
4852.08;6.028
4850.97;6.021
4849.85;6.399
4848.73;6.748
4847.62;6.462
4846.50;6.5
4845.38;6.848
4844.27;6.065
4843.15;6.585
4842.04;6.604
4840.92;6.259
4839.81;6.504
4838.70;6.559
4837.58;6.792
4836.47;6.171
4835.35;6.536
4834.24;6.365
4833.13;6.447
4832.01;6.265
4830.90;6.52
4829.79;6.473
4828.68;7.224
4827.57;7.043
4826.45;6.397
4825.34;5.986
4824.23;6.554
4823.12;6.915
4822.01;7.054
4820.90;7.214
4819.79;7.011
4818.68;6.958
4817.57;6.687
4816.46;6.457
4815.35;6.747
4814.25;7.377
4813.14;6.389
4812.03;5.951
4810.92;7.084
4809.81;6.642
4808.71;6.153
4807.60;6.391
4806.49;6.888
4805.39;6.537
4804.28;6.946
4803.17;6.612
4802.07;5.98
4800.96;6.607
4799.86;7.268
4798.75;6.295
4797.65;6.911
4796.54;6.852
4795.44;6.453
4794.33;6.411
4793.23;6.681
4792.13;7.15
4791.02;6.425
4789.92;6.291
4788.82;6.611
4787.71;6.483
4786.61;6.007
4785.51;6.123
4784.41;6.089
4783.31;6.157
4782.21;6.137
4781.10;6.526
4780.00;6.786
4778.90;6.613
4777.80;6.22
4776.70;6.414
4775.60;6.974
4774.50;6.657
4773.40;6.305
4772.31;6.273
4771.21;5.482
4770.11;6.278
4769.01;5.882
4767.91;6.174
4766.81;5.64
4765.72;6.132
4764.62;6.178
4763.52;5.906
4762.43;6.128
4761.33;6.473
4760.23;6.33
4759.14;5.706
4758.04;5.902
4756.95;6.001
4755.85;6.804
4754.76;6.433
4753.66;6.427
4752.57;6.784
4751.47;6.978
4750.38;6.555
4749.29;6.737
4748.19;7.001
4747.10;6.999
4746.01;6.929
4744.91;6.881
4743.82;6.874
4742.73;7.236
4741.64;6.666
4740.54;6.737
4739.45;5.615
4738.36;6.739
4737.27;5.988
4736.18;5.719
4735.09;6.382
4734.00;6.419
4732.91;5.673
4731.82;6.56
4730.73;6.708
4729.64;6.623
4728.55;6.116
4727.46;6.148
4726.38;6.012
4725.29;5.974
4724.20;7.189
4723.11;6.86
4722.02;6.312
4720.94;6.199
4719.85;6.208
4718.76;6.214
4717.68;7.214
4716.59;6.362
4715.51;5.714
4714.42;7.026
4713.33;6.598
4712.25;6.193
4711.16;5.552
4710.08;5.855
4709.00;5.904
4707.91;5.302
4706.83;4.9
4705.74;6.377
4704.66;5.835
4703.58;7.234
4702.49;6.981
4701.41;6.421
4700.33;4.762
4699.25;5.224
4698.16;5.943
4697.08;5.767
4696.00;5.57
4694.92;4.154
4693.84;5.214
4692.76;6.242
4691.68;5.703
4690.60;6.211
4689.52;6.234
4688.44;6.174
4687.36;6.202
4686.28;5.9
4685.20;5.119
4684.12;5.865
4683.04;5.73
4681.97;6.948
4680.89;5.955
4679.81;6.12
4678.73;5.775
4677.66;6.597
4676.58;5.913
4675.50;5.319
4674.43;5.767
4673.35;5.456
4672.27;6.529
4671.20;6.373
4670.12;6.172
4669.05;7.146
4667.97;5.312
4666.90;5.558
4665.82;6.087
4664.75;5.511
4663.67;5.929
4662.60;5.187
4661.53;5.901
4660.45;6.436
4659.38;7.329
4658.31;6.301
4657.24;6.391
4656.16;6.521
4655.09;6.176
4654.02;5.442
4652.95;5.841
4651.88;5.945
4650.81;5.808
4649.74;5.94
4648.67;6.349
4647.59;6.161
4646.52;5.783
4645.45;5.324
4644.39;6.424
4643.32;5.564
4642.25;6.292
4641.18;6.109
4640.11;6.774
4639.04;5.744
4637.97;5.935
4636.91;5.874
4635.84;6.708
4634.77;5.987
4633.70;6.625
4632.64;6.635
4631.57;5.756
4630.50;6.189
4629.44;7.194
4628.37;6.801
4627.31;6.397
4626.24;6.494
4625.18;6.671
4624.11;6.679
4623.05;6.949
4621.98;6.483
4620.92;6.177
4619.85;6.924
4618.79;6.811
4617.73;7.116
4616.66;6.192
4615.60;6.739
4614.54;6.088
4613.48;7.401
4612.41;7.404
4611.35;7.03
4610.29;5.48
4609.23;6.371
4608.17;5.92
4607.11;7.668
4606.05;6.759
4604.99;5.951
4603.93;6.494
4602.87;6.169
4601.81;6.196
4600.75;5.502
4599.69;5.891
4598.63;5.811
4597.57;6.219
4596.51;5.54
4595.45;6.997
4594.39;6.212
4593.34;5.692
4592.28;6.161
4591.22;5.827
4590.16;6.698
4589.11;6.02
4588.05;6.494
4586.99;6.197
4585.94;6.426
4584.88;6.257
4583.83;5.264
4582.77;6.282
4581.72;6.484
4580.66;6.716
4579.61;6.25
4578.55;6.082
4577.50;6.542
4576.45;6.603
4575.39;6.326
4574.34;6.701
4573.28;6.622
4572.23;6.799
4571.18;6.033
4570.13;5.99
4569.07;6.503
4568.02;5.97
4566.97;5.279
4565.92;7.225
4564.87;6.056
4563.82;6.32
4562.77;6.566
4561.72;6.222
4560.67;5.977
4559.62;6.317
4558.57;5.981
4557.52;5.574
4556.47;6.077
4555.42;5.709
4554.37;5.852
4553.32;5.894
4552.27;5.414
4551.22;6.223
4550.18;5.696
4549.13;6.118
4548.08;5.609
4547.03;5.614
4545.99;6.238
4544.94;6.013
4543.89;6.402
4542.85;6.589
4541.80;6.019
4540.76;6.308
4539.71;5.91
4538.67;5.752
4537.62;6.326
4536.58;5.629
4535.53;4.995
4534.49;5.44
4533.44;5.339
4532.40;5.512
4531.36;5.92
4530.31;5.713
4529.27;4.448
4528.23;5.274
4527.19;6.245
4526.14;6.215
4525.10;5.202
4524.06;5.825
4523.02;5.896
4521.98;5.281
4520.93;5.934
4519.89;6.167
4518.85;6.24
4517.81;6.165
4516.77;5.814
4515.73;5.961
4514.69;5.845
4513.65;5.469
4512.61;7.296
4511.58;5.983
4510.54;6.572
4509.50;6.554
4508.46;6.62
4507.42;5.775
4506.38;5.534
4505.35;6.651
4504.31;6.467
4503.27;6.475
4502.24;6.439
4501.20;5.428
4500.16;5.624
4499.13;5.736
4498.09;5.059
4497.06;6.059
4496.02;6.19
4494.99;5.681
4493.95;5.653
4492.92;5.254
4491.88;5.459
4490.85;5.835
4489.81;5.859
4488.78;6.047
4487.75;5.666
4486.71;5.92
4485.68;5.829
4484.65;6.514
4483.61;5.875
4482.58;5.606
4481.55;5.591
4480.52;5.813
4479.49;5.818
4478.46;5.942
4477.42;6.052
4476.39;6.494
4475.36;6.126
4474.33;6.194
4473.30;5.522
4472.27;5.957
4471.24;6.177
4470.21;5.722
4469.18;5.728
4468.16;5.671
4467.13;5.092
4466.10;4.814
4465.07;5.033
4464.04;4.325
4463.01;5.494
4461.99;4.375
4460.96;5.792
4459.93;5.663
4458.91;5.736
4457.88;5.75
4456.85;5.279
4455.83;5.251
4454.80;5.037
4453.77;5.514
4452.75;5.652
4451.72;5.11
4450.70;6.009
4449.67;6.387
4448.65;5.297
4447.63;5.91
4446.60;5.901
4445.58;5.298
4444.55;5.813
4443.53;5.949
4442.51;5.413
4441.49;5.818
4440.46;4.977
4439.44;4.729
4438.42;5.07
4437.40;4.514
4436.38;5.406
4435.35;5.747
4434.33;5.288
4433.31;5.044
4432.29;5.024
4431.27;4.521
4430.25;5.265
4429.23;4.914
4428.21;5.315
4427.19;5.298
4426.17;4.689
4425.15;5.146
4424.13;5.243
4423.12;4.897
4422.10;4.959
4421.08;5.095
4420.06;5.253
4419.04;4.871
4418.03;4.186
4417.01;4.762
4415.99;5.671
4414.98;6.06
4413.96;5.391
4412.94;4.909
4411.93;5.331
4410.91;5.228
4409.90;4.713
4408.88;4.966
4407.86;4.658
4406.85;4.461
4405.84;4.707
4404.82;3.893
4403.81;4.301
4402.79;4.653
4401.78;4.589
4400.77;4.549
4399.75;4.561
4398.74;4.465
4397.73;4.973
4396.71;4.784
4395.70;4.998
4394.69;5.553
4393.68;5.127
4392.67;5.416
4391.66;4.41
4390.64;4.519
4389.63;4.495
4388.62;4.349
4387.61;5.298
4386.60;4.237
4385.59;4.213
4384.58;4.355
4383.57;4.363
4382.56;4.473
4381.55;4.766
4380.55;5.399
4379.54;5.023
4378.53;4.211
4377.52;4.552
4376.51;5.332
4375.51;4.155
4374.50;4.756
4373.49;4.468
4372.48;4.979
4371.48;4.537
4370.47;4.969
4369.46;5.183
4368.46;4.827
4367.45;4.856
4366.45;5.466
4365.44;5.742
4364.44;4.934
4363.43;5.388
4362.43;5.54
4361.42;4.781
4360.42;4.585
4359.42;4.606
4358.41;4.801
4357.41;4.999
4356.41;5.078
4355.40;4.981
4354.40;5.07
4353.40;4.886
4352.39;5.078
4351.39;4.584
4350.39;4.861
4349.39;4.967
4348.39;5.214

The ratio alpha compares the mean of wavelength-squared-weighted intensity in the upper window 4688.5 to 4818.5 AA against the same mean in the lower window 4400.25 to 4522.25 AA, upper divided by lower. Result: 1.30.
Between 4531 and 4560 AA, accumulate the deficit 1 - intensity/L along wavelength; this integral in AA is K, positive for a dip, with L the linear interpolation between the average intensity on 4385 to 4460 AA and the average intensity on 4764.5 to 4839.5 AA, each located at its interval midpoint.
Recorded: -1.7 AA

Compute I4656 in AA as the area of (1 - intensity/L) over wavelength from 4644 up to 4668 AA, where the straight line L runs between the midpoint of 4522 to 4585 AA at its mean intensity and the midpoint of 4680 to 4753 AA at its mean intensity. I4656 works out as 0.5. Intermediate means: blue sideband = 6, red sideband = 6.21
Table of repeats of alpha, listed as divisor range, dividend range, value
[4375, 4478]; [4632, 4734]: 1.32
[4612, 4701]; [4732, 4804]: 1.10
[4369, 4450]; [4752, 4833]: 1.54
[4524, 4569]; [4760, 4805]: 1.20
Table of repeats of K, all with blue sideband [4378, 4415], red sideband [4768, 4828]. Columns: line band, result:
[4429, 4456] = -2.3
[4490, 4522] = -4.6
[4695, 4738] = 0.3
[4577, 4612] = -3.7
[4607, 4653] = -4.7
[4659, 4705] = 0.6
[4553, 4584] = -4.0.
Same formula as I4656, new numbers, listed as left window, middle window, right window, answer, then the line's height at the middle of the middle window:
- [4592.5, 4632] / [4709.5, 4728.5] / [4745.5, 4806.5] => 0.33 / 6.44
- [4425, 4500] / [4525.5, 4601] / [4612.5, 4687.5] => -1.92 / 5.89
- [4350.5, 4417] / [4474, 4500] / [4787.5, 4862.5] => -3.07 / 5.23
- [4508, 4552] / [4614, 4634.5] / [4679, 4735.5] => -1.94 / 6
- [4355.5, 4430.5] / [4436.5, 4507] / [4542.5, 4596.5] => -2.64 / 5.45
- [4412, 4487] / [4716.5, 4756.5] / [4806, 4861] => -2.09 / 6.2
